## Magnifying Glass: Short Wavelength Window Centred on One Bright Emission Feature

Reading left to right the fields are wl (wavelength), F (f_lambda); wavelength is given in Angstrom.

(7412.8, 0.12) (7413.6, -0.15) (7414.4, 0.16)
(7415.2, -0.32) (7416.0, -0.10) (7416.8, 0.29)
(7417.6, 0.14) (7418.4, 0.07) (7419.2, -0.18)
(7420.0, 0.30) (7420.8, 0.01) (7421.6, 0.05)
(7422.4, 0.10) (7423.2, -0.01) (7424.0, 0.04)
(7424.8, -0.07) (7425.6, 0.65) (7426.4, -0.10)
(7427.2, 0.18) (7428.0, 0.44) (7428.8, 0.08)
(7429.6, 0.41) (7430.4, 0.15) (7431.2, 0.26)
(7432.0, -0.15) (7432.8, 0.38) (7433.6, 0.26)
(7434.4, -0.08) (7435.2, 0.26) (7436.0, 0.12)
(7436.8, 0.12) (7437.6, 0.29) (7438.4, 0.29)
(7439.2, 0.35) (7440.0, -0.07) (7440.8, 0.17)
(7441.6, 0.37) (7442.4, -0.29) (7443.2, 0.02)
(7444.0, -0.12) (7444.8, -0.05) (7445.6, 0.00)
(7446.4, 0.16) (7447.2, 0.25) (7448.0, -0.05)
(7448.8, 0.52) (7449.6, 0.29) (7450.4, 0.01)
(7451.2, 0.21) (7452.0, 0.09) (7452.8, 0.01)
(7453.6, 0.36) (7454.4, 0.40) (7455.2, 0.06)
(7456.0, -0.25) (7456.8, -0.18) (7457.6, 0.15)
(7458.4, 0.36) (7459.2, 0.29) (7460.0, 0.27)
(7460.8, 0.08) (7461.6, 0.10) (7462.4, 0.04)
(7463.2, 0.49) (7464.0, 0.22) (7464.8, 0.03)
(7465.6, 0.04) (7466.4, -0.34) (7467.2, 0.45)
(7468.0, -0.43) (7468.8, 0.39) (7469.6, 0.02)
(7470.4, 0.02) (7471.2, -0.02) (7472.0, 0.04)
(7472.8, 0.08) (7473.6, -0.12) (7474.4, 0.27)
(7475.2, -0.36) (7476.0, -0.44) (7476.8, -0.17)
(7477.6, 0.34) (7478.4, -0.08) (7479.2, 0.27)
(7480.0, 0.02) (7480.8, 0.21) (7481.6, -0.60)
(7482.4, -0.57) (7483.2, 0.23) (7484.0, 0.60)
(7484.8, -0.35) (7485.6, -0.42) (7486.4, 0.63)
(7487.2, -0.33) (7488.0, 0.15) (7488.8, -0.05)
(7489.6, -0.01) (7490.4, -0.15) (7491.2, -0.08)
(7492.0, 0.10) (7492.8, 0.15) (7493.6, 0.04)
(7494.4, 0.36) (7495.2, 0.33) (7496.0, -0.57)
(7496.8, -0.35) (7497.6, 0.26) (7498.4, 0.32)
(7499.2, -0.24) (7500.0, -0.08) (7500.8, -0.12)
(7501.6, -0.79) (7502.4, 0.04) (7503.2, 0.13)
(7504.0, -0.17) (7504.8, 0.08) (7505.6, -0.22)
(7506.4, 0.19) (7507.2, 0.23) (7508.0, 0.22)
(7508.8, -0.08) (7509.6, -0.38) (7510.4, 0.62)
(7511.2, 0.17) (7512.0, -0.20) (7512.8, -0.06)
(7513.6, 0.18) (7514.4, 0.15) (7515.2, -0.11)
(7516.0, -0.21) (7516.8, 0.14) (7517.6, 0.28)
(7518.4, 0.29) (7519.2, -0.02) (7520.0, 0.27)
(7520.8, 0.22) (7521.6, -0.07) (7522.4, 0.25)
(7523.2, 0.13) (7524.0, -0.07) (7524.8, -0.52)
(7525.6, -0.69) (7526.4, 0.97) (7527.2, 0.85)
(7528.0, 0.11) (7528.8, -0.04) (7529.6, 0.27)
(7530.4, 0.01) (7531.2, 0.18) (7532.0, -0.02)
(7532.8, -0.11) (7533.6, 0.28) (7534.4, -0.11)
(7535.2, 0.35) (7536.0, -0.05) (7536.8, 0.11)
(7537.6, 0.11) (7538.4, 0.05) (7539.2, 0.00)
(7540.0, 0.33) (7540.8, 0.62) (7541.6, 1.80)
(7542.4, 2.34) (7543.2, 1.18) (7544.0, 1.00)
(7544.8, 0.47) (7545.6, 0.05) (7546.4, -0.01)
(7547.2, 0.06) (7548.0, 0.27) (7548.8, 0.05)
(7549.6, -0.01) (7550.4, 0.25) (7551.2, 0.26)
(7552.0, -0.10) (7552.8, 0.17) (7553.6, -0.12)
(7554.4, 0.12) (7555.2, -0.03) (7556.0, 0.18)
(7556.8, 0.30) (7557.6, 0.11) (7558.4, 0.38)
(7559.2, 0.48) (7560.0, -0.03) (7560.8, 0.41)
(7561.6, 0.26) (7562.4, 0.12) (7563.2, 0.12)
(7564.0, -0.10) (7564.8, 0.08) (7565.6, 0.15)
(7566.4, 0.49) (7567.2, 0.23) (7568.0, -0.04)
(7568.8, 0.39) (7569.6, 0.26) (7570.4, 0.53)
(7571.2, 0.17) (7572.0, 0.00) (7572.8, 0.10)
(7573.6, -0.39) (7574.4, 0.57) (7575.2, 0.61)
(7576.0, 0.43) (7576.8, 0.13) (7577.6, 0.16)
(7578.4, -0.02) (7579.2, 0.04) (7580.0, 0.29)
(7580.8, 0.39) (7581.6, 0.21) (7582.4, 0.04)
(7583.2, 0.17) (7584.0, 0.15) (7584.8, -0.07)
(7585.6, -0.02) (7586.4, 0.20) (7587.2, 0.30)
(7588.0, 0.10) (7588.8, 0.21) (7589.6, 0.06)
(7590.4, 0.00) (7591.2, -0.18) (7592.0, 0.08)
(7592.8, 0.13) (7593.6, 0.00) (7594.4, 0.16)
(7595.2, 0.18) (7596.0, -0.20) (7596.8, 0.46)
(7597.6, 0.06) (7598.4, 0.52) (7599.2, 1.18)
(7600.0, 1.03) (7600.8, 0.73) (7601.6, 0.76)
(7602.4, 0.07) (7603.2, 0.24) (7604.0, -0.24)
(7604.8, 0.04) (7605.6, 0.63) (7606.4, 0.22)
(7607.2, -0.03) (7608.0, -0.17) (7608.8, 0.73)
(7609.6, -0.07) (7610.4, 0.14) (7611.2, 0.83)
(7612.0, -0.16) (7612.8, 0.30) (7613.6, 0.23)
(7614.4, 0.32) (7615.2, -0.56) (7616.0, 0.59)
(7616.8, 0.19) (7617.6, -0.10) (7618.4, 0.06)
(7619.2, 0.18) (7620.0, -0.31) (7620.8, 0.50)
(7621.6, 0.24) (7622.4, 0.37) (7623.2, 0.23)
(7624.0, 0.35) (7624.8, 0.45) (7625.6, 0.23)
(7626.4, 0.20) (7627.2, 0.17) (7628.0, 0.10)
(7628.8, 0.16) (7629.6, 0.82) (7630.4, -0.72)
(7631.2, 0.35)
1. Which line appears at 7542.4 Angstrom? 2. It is Halpha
